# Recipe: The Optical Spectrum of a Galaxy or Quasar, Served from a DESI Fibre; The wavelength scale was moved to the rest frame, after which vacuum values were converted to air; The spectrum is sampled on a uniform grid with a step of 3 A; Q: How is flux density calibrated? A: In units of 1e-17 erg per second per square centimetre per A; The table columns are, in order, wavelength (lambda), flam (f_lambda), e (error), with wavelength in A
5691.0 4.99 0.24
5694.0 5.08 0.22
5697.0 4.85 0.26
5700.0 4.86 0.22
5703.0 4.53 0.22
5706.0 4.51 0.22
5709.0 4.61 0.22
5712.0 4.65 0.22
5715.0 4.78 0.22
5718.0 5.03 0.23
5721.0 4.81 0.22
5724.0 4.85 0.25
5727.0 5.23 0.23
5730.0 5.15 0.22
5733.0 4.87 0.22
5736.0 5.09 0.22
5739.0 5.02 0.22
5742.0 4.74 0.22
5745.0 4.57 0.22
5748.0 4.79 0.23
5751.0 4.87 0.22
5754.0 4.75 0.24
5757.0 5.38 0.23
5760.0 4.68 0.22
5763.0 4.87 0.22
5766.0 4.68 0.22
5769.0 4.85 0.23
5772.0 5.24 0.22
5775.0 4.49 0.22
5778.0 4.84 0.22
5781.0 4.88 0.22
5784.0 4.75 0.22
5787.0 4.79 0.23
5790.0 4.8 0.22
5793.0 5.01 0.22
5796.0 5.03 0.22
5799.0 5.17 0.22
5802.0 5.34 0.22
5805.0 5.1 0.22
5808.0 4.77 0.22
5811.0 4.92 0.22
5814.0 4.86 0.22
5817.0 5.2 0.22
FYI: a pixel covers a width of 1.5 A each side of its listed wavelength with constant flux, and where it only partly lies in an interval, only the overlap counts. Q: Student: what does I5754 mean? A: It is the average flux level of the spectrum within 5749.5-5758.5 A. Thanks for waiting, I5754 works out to 5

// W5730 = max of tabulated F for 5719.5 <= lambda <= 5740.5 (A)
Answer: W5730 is 5.23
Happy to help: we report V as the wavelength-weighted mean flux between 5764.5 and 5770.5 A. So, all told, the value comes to 4.76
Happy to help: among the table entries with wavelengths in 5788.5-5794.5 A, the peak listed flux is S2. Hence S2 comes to 5.01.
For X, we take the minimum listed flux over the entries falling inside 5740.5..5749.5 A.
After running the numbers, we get 4.57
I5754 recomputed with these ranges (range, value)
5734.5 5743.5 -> 4.95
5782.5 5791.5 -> 4.78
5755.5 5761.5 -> 5.03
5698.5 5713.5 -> 4.63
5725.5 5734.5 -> 5.08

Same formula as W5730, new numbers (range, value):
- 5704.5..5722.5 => 5.03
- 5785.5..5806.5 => 5.34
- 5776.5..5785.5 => 4.88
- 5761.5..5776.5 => 5.24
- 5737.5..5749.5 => 5.02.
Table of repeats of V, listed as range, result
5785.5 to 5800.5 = 4.96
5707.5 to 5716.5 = 4.68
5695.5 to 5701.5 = 4.86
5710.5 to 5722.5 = 4.82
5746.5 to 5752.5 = 4.83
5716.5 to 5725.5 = 4.9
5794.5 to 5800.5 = 5.1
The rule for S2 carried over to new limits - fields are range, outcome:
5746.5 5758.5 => 5.38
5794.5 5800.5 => 5.17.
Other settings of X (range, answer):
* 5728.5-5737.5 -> 4.87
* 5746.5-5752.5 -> 4.79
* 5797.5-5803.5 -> 5.17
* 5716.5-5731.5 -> 4.81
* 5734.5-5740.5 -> 5.02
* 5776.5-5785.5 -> 4.75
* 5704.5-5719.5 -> 4.51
